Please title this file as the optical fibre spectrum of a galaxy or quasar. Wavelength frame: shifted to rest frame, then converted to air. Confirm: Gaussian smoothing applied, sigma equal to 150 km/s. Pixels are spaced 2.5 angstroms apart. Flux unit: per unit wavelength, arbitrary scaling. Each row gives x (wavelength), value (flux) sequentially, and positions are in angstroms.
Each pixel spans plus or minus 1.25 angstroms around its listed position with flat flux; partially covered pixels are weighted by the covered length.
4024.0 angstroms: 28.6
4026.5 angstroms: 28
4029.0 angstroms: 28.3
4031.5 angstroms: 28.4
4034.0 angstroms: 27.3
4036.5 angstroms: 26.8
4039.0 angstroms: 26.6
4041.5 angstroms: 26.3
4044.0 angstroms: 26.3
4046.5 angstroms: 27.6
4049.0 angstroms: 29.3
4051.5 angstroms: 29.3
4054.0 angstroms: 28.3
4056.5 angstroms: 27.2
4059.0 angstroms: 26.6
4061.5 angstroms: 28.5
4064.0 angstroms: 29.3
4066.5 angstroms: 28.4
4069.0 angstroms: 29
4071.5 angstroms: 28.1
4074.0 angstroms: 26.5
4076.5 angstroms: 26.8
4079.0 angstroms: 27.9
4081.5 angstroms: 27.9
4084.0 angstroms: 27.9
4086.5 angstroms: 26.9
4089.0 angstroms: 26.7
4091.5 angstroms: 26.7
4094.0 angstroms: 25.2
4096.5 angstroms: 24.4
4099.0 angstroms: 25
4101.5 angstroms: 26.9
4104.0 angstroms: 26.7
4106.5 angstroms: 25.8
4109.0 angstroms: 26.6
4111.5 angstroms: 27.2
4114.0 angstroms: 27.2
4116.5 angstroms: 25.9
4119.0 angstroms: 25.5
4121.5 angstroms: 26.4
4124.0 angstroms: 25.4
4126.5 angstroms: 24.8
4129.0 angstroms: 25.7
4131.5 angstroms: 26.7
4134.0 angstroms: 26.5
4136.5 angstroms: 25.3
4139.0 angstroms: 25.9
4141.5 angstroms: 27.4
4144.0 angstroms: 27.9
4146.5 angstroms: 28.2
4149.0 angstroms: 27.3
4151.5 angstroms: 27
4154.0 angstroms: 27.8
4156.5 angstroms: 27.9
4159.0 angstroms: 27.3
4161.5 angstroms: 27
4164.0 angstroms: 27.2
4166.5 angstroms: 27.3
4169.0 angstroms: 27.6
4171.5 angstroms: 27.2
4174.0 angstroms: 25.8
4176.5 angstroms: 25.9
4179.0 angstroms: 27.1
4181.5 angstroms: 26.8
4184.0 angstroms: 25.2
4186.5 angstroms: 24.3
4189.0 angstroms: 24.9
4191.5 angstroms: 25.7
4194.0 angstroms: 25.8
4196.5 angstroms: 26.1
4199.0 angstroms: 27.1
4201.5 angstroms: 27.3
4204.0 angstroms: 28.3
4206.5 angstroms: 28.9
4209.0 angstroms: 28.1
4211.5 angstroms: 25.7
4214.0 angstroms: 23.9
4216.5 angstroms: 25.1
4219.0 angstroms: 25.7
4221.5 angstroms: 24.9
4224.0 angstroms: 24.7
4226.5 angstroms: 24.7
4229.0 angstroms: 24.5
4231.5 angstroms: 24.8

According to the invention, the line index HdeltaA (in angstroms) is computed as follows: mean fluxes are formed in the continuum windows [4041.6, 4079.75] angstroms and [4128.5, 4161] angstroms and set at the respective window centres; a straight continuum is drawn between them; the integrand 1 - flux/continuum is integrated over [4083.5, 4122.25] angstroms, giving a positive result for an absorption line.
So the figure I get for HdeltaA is 1.66 angstroms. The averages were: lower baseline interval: 27.9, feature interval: 26.3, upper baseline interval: 27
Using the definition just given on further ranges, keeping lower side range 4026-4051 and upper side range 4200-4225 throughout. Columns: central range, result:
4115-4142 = 1.0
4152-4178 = -0.5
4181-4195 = 0.6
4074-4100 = 0.6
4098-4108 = 0.3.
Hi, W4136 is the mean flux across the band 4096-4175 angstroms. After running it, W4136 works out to 26.6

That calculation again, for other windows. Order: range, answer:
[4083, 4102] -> 26.2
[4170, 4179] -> 26.4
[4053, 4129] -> 26.8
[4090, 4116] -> 26.2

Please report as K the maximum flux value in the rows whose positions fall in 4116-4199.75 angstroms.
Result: 28.2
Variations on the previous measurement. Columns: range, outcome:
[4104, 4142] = 27.4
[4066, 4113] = 29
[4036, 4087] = 29.3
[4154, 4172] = 27.9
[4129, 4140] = 26.7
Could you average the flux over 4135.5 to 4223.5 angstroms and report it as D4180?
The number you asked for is 26.6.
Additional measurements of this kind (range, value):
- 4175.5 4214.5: 26.4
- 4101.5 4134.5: 26.2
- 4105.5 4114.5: 26.7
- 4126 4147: 26.5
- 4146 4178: 27.2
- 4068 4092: 27.4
